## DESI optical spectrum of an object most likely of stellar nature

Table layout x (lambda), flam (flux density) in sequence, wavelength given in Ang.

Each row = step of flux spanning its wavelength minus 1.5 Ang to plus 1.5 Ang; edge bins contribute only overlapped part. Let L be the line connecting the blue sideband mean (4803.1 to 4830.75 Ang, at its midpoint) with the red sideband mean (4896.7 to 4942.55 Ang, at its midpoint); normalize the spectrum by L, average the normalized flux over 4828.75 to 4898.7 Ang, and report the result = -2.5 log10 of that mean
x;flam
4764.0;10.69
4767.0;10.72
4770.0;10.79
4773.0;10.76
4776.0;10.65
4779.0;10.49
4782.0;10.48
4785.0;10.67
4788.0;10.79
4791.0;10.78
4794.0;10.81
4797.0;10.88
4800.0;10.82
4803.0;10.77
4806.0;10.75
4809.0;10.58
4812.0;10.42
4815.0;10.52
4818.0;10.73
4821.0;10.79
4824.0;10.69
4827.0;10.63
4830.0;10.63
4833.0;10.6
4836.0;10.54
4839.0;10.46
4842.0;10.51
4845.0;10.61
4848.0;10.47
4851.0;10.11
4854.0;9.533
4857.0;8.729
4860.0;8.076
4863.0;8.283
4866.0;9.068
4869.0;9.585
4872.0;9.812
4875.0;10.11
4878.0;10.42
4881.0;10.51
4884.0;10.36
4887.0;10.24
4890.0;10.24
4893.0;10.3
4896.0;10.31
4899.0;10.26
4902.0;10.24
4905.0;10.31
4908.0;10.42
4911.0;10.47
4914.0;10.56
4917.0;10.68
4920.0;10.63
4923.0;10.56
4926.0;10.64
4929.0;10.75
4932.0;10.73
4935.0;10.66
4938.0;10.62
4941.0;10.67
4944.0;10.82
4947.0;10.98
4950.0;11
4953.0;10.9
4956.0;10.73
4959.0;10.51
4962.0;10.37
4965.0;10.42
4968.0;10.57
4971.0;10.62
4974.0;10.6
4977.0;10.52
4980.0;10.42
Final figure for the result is 0.07 mag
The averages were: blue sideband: 10.6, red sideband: 10.5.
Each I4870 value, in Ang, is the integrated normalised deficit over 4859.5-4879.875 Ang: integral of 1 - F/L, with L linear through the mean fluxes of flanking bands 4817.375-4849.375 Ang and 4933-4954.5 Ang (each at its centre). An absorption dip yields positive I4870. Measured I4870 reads 2.4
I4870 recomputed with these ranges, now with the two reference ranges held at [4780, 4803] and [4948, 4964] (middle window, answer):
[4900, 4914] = 0.44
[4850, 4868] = 2.98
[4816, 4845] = 0.31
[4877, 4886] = 0.25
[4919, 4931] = 0.07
